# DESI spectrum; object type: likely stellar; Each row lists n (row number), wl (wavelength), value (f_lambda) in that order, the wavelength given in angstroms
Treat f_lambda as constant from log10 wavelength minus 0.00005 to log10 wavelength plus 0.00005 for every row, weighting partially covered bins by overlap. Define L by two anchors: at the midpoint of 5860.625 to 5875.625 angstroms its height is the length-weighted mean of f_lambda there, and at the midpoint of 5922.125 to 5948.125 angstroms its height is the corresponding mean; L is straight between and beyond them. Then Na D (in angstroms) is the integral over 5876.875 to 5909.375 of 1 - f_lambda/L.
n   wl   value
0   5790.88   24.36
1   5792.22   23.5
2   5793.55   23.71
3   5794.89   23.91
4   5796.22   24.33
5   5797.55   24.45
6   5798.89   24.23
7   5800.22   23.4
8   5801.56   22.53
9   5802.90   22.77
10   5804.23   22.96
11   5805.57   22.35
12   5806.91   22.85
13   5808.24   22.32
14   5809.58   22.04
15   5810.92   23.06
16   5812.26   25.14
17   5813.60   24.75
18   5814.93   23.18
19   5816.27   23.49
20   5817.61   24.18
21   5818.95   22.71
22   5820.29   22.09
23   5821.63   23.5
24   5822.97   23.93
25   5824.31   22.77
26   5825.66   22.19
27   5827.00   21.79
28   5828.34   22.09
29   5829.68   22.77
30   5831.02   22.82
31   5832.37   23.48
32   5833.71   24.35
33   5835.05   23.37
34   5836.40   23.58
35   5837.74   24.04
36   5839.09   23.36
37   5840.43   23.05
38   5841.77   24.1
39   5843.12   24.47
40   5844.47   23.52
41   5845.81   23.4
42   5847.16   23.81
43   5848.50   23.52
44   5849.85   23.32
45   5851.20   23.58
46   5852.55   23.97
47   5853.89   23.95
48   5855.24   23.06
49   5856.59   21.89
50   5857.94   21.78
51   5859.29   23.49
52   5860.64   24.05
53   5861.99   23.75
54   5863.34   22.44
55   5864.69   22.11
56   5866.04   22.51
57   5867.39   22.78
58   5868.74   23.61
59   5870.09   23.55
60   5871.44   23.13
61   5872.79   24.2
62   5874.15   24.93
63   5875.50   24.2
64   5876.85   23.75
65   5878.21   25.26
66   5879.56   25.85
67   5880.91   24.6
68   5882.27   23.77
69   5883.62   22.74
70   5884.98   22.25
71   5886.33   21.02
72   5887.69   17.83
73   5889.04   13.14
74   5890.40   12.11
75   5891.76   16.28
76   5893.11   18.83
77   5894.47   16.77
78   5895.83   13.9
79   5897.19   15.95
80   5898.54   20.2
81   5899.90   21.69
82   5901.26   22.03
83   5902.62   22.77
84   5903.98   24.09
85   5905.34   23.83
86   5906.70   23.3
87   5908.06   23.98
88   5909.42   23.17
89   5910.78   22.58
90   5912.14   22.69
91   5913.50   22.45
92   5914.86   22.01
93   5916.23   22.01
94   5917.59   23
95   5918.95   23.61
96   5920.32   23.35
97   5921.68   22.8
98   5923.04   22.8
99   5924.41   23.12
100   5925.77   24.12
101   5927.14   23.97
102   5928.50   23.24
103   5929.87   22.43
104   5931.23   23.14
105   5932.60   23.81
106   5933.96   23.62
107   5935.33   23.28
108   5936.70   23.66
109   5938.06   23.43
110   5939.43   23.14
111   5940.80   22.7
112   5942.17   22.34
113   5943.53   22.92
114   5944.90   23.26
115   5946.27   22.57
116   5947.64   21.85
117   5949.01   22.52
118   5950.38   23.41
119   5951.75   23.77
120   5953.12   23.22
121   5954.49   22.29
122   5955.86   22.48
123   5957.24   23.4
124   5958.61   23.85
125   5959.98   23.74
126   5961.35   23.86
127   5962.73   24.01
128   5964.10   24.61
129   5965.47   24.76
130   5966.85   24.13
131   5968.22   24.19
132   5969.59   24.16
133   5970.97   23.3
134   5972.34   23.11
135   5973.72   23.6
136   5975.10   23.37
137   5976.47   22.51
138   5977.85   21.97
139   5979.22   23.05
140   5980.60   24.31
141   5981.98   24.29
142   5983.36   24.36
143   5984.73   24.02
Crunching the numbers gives 3.7 angstroms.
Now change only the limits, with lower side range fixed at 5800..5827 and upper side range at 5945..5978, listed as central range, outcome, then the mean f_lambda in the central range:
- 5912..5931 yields 0.25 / 23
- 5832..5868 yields -0.34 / 23.4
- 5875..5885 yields -0.41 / 24.2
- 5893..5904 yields 1.84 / 19.3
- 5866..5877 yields -0.24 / 23.7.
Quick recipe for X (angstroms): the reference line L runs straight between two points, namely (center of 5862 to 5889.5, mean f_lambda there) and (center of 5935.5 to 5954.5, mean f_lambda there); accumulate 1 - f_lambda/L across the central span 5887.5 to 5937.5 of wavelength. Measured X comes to 3.2 angstroms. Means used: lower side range 22.8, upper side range 23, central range 21.4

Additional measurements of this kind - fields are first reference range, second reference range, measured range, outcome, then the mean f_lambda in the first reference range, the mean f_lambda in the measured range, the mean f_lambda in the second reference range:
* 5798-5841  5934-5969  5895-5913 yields 1.4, 23.2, 21.5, 23.3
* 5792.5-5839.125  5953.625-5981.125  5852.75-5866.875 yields 0.2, 23.3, 22.9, 23.5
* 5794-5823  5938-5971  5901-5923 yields 0.3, 23.4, 23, 23.4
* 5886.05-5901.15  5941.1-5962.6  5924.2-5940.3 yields -1.8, 17.1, 23.4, 23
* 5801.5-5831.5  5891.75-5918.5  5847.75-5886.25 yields -2.6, 23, 23.5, 21.2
